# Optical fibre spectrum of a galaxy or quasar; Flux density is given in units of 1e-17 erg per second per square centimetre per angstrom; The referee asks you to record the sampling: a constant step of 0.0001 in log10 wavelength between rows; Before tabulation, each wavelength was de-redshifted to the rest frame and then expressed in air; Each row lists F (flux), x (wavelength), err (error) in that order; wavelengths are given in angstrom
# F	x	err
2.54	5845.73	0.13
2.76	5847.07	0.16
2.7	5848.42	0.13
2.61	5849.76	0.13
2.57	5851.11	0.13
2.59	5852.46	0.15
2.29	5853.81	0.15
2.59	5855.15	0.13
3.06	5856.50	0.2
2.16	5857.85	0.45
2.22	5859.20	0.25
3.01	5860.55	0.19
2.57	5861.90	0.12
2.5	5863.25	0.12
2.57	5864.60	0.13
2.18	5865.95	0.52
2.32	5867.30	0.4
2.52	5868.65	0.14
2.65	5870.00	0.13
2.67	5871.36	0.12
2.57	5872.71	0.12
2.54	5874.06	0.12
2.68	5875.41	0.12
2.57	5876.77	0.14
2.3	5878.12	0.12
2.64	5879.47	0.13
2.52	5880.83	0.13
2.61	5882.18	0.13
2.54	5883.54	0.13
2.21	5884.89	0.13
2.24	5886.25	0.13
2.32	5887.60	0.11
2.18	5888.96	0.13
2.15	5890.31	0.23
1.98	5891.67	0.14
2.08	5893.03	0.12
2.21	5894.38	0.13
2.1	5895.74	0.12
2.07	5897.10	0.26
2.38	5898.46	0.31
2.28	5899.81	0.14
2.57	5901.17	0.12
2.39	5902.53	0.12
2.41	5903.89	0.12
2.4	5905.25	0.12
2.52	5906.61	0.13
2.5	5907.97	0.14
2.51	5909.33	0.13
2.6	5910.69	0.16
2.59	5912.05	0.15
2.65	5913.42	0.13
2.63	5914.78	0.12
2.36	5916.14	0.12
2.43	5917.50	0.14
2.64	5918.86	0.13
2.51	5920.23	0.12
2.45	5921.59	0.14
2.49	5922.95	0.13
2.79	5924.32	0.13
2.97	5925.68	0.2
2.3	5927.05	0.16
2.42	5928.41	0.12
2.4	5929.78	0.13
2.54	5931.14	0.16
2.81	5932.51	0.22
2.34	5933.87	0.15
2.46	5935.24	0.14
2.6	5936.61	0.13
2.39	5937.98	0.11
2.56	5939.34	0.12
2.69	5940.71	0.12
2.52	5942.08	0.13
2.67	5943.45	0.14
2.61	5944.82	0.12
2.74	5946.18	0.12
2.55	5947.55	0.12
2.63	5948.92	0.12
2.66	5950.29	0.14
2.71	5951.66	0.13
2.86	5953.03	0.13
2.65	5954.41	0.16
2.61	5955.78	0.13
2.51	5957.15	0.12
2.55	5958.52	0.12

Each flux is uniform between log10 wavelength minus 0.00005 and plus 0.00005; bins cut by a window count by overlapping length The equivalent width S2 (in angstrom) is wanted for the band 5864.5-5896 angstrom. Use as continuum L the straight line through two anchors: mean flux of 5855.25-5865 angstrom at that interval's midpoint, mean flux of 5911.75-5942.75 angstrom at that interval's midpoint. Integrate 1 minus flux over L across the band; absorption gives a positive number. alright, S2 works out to 2.2 angstrom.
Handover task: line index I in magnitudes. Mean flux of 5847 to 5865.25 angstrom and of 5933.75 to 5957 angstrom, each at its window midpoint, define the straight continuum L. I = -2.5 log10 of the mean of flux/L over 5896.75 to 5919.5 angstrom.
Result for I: 0.05 mag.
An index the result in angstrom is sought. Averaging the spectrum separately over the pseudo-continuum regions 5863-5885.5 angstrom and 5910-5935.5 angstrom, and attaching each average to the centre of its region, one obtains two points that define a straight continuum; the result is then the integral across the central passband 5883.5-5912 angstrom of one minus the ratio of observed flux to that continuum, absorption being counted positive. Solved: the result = 2.4 angstrom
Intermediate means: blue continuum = 2.51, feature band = 2.32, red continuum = 2.55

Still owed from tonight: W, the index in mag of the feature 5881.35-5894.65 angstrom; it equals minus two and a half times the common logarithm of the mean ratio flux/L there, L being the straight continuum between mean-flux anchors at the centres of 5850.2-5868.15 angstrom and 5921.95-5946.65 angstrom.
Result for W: 0.13 mag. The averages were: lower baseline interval 2.51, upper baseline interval 2.57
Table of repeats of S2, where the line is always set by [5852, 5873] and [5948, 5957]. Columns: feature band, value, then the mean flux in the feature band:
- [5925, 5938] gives 0.53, 2.53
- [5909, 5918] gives 0.23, 2.54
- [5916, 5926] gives 0.16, 2.58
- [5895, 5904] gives 0.97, 2.31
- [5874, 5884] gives 0.01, 2.55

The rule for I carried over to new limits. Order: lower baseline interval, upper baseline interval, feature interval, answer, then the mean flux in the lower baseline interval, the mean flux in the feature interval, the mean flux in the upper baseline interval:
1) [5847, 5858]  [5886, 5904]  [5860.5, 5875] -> -0.029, 2.6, 2.54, 2.24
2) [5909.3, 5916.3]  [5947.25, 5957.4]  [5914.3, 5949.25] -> 0.024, 2.57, 2.56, 2.66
